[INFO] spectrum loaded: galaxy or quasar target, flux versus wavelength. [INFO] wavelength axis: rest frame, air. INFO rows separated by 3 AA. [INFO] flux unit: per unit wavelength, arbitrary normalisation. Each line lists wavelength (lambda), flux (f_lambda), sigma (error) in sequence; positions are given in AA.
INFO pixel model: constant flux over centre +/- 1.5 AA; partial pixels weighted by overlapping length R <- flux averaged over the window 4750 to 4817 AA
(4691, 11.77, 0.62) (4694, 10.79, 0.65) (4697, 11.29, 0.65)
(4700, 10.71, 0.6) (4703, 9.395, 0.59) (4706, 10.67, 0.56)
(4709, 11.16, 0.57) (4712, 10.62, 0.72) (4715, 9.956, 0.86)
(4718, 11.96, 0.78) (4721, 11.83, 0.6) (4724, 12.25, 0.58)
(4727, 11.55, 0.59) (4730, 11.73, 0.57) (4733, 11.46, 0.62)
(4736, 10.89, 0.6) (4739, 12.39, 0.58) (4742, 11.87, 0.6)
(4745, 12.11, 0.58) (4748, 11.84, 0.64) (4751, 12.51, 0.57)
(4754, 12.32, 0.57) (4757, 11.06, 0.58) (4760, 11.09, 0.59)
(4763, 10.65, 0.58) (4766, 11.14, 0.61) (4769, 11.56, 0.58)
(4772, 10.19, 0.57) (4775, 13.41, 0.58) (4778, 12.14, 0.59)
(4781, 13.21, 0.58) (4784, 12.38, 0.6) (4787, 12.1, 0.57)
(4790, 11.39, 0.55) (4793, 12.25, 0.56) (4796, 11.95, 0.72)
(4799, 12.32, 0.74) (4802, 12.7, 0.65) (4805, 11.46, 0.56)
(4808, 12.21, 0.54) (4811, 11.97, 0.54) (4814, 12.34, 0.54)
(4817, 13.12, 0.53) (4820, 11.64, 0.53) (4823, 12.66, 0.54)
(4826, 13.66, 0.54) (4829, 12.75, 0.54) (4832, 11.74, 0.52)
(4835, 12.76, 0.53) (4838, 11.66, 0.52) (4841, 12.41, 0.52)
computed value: 11.9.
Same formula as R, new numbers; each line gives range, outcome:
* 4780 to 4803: 12.3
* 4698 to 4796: 11.6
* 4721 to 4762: 11.8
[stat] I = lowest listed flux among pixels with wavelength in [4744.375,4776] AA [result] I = 10.19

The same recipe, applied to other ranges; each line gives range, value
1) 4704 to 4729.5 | 9.956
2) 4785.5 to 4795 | 11.39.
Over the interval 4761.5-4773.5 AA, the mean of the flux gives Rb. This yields 10.9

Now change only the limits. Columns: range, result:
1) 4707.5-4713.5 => 10.9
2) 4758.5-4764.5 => 10.9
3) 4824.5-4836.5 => 12.7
